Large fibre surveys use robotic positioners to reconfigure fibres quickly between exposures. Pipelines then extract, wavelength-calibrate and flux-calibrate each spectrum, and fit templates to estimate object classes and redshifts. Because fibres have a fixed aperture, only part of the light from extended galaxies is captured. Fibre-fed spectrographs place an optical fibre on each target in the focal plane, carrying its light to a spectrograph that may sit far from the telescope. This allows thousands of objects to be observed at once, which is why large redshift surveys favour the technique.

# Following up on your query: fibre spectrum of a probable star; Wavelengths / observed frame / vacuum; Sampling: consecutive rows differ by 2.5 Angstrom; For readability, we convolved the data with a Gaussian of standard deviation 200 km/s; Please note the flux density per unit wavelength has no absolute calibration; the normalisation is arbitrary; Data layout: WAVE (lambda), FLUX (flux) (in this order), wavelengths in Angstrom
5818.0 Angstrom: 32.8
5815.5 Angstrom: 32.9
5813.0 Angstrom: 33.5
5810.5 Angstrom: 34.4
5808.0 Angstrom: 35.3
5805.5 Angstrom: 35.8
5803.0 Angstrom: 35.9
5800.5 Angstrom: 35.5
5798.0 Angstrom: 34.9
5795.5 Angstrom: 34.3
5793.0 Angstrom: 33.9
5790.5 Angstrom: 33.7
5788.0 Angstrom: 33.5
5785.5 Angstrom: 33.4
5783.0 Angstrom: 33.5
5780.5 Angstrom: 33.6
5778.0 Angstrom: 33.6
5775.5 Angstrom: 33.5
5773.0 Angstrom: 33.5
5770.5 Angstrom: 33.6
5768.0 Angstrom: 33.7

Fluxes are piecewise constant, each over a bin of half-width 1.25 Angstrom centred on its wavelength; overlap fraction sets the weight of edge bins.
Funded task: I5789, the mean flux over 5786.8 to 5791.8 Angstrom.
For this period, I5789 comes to 33.6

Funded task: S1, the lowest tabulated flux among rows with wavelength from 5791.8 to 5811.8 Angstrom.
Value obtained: 33.9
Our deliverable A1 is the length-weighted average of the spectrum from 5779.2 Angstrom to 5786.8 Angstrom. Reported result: 33.5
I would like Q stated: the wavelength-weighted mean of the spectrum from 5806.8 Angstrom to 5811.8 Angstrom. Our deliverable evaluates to 34.8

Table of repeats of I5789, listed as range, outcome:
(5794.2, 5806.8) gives 35.3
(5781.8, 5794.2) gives 33.6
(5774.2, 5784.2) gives 33.5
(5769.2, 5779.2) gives 33.6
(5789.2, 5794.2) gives 33.8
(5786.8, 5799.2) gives 34.1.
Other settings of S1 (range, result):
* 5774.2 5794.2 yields 33.4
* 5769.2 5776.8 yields 33.5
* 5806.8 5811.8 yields 34.4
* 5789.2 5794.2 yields 33.7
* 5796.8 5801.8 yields 34.9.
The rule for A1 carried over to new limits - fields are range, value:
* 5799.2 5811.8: 35.4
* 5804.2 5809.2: 35.6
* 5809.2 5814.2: 34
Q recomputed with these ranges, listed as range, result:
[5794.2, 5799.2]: 34.6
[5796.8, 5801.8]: 35.2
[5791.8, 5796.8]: 34.1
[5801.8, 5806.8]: 35.8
